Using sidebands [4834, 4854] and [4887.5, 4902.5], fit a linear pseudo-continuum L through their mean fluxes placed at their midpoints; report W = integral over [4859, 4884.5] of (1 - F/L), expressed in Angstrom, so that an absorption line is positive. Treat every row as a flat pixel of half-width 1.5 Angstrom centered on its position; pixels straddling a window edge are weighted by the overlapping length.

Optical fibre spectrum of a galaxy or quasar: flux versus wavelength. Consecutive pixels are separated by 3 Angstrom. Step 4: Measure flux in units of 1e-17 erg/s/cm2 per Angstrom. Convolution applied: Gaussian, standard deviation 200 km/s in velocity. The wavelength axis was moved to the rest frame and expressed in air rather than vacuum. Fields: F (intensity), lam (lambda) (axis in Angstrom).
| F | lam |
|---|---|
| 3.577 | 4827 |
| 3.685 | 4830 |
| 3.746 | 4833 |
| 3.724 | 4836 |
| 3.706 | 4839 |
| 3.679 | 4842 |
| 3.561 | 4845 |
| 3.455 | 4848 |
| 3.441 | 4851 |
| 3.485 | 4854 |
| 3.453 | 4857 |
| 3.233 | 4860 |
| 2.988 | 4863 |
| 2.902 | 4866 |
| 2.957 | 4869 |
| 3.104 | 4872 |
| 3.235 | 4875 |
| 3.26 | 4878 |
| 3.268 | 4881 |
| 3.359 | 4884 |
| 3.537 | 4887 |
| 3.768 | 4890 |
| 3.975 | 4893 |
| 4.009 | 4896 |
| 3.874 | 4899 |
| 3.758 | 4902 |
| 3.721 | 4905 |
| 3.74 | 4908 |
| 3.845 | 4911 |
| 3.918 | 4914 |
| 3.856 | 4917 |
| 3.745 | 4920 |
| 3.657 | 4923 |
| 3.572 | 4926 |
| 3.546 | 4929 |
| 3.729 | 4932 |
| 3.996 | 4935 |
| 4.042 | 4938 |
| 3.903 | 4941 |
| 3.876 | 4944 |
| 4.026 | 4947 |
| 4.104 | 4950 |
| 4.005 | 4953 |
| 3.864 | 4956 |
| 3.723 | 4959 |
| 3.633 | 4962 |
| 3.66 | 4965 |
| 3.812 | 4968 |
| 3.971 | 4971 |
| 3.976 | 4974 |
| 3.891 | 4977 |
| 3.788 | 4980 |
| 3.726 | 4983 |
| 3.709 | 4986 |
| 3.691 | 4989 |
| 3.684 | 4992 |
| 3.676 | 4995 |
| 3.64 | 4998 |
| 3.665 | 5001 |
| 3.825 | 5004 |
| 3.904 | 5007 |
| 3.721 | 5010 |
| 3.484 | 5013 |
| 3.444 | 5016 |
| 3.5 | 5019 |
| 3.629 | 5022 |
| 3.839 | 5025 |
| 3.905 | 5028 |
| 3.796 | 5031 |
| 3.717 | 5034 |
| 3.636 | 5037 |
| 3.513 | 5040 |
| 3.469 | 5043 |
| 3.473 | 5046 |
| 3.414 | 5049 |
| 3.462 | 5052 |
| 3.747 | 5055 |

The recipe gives 4.1 Angstrom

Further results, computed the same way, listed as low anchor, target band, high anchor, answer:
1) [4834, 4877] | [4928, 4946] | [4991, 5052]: -1.9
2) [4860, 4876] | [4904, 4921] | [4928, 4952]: -1.1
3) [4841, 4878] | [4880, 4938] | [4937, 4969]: -2.4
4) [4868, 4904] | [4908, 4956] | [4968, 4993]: -2.5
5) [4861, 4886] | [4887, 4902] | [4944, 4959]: -2.2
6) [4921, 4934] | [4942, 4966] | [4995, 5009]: -1.2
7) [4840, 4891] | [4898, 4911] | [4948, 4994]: -1.0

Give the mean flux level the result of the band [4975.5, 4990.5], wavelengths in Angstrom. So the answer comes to 3.76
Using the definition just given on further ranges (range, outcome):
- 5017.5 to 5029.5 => 3.72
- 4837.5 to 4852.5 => 3.57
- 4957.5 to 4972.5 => 3.76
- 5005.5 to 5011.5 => 3.81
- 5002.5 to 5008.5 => 3.86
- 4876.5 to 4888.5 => 3.36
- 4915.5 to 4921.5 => 3.8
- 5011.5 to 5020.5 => 3.48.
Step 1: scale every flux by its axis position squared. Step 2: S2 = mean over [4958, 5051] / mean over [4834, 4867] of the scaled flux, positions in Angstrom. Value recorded 1.1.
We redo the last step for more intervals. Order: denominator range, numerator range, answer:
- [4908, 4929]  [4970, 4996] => 1.04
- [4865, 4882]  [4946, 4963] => 1.29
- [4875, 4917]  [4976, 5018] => 1.05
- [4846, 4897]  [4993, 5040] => 1.16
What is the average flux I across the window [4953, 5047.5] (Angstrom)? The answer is 3.71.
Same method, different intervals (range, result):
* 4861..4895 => 3.31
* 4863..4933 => 3.57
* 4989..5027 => 3.67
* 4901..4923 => 3.79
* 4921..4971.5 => 3.83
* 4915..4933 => 3.69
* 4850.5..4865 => 3.3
